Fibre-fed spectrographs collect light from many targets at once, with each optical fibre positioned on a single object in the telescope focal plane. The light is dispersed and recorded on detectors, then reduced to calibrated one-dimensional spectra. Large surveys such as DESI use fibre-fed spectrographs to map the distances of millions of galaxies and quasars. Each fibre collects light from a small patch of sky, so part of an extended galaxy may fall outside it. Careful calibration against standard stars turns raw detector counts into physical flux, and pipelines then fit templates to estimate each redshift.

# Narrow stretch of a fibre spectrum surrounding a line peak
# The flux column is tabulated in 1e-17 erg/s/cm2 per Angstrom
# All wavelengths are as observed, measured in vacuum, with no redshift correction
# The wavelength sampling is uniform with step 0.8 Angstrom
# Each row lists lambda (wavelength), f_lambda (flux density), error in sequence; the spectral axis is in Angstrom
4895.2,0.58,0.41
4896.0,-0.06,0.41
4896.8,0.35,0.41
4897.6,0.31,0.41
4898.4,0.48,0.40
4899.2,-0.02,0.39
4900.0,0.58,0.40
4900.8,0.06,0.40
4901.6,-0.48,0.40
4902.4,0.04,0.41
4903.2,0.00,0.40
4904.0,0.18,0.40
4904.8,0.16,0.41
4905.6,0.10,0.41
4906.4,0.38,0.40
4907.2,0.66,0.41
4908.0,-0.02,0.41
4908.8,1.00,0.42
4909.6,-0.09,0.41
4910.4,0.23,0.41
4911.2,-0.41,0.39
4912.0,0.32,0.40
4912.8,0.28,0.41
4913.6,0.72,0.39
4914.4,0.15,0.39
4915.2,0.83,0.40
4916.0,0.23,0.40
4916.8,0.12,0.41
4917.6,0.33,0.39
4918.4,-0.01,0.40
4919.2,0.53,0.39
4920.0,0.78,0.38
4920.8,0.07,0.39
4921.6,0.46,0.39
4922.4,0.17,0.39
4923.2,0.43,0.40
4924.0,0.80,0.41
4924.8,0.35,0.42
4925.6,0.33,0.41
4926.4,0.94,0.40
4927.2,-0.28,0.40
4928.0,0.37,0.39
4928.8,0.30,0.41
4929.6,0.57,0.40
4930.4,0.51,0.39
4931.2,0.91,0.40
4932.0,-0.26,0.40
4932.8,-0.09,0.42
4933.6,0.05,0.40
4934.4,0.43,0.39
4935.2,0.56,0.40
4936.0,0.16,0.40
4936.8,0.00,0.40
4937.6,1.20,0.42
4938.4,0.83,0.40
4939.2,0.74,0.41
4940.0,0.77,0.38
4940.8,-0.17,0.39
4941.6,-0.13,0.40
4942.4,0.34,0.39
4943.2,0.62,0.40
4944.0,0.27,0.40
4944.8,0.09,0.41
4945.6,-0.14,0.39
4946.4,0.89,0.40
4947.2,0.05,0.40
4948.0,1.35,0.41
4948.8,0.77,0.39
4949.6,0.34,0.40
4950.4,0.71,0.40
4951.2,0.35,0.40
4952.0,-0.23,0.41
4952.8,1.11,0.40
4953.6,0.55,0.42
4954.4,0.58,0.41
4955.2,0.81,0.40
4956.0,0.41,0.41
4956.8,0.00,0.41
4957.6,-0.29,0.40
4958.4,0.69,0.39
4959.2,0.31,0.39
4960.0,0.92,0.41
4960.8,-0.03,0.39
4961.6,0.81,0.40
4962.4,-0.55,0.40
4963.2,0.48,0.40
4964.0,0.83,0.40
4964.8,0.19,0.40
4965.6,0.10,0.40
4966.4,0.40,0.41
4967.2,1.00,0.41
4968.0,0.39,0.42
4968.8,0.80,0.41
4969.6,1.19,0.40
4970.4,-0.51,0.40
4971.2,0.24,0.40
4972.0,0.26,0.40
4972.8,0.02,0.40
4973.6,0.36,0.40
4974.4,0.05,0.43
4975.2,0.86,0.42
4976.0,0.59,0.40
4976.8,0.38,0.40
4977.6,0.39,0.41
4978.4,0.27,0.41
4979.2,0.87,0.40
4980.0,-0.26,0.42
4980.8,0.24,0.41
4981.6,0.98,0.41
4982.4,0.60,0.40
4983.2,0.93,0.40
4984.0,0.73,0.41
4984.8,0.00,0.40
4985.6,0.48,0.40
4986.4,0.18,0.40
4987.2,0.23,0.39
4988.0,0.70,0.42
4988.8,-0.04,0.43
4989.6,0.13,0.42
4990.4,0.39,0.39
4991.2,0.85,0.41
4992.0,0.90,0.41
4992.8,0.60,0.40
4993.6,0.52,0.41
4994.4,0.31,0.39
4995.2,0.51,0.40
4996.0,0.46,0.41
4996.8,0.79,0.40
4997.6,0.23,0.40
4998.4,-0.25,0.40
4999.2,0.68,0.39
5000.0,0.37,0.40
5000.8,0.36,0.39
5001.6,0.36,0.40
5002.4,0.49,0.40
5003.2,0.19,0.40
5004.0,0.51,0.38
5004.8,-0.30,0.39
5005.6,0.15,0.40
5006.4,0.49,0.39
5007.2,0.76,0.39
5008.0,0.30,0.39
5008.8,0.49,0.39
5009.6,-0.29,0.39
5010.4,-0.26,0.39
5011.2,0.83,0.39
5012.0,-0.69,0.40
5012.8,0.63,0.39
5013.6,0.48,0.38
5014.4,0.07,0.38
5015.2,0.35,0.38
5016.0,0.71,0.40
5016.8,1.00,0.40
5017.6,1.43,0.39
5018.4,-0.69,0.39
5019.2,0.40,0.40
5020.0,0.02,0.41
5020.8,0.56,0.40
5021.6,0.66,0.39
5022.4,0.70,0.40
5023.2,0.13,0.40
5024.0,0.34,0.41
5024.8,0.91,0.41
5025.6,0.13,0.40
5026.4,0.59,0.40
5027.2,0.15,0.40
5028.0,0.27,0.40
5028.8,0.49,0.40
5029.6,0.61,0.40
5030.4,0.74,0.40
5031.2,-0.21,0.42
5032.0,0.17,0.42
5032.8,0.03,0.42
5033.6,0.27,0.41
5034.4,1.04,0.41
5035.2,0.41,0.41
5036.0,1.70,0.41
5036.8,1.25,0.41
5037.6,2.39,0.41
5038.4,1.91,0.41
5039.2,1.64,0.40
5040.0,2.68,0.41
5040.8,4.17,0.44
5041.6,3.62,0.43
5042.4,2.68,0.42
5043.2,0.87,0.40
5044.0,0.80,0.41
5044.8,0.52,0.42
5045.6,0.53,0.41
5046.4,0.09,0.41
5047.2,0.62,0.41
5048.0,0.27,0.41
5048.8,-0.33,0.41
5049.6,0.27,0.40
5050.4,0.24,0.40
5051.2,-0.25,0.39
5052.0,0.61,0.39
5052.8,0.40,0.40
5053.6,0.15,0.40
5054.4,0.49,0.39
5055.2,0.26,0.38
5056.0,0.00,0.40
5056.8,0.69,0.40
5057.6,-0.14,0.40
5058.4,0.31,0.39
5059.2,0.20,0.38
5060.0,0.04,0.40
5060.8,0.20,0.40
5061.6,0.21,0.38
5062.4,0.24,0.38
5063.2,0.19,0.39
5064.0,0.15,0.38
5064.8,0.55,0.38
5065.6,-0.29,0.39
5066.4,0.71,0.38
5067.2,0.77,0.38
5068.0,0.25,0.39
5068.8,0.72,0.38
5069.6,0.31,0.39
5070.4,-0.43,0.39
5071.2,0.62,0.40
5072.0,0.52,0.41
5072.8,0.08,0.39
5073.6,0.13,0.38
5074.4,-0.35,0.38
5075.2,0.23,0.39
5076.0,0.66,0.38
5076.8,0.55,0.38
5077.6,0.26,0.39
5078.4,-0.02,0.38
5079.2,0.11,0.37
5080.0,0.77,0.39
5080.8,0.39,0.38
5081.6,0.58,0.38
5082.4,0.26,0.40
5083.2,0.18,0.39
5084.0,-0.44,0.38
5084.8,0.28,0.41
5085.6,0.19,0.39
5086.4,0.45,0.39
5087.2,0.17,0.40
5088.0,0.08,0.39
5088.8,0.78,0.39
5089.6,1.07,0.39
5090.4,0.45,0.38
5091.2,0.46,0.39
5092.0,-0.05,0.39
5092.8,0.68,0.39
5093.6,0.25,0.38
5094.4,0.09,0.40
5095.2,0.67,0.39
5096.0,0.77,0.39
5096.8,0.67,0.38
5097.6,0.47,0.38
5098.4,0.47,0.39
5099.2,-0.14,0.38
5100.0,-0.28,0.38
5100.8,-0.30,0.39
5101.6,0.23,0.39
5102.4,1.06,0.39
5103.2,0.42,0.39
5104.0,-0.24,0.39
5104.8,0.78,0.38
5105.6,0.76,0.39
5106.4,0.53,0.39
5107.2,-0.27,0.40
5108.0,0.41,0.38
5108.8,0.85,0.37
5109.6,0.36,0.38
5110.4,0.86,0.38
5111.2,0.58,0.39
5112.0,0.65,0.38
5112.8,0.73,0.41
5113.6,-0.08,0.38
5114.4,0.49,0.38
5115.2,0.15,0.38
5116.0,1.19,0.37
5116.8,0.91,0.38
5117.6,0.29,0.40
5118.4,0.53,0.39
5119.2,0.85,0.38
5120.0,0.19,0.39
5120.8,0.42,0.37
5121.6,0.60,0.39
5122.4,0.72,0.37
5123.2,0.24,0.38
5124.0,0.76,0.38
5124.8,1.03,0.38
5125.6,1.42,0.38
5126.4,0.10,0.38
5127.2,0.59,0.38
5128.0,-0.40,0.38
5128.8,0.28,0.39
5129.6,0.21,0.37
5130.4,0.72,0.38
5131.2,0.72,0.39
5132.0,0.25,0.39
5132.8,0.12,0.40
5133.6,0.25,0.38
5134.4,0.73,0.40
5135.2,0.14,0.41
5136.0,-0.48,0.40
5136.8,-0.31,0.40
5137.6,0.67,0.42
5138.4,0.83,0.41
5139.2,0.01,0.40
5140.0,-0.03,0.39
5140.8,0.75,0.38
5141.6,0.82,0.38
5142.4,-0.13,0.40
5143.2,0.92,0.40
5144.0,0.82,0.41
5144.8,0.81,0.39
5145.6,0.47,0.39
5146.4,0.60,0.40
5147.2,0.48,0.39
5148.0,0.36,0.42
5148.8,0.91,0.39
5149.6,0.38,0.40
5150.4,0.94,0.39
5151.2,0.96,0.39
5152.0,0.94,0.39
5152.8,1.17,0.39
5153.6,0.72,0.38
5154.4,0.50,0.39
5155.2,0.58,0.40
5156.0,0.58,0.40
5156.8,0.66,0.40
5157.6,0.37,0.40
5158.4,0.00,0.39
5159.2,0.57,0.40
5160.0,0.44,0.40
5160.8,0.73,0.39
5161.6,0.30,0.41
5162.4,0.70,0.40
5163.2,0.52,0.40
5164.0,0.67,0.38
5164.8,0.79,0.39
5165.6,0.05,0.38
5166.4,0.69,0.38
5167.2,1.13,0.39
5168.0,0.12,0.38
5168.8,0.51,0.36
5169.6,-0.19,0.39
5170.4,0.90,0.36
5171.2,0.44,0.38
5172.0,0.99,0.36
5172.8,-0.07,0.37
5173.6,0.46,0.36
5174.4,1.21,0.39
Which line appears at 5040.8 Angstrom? [O II] 3727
